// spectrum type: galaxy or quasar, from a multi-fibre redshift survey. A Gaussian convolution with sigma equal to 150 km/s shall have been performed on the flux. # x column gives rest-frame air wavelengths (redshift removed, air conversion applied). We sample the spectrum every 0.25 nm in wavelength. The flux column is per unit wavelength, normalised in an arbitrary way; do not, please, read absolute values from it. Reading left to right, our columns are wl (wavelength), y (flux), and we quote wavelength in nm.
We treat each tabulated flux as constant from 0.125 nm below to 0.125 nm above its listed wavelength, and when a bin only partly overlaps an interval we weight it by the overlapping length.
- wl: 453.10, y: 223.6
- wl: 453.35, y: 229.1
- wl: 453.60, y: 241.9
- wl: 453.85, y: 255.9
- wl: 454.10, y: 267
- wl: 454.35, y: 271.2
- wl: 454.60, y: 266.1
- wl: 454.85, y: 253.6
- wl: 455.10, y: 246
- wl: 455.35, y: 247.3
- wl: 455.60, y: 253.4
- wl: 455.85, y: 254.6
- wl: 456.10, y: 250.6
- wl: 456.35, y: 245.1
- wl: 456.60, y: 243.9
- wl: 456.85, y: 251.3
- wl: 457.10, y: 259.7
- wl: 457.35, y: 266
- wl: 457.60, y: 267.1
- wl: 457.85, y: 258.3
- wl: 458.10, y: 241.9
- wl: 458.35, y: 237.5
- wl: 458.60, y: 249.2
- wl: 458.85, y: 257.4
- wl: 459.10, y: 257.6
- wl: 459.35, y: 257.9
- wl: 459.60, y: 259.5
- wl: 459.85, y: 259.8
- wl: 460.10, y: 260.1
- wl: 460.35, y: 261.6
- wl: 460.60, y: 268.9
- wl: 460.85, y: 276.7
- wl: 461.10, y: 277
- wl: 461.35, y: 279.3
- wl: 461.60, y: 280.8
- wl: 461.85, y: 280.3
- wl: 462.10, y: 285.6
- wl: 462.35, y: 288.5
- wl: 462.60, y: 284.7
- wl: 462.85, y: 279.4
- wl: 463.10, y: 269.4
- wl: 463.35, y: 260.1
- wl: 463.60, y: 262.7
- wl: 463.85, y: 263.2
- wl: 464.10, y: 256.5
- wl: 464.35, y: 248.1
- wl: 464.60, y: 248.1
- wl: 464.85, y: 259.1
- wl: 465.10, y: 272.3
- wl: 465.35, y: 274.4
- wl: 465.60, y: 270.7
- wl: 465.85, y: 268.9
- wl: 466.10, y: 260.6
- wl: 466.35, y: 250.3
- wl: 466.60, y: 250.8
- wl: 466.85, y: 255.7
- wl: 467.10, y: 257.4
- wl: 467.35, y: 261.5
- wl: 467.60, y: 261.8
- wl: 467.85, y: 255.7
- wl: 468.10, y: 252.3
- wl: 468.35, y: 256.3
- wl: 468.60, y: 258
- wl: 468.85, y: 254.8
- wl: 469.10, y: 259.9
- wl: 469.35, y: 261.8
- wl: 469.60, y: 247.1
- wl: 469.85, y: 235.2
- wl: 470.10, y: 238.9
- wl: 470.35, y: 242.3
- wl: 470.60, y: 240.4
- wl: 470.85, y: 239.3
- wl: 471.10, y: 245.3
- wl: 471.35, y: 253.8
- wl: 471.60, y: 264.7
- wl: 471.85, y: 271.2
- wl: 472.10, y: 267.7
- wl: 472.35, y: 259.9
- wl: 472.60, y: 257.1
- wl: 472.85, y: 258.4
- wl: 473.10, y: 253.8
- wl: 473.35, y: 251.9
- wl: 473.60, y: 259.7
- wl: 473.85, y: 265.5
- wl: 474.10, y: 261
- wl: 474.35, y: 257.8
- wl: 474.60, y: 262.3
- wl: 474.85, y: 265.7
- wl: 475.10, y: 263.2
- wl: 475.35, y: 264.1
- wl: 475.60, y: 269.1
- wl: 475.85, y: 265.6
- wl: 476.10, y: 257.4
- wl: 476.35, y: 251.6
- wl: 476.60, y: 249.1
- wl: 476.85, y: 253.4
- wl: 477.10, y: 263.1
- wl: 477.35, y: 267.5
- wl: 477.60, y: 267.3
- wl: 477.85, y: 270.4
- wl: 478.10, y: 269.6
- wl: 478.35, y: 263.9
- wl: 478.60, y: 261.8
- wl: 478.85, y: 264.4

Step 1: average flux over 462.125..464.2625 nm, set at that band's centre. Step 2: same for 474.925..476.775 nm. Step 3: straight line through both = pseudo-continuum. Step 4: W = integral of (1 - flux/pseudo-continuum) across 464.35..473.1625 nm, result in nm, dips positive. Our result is 0.33 nm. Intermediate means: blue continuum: 271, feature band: 256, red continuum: 260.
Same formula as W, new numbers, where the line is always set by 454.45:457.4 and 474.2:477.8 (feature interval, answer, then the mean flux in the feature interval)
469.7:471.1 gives 0.104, 240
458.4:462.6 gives -0.227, 269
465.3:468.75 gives -0.022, 259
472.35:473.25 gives 0.011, 257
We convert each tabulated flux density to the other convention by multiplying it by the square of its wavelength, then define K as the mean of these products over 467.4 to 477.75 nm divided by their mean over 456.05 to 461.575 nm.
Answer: 1.1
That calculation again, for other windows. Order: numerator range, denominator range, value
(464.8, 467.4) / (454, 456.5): 1.08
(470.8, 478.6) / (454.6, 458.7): 1.12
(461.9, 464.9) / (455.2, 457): 1.11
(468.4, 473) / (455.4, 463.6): 1.01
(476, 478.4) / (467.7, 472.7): 1.06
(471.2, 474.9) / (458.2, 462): 1.04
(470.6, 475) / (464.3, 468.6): 1.02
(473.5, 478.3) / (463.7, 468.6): 1.06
